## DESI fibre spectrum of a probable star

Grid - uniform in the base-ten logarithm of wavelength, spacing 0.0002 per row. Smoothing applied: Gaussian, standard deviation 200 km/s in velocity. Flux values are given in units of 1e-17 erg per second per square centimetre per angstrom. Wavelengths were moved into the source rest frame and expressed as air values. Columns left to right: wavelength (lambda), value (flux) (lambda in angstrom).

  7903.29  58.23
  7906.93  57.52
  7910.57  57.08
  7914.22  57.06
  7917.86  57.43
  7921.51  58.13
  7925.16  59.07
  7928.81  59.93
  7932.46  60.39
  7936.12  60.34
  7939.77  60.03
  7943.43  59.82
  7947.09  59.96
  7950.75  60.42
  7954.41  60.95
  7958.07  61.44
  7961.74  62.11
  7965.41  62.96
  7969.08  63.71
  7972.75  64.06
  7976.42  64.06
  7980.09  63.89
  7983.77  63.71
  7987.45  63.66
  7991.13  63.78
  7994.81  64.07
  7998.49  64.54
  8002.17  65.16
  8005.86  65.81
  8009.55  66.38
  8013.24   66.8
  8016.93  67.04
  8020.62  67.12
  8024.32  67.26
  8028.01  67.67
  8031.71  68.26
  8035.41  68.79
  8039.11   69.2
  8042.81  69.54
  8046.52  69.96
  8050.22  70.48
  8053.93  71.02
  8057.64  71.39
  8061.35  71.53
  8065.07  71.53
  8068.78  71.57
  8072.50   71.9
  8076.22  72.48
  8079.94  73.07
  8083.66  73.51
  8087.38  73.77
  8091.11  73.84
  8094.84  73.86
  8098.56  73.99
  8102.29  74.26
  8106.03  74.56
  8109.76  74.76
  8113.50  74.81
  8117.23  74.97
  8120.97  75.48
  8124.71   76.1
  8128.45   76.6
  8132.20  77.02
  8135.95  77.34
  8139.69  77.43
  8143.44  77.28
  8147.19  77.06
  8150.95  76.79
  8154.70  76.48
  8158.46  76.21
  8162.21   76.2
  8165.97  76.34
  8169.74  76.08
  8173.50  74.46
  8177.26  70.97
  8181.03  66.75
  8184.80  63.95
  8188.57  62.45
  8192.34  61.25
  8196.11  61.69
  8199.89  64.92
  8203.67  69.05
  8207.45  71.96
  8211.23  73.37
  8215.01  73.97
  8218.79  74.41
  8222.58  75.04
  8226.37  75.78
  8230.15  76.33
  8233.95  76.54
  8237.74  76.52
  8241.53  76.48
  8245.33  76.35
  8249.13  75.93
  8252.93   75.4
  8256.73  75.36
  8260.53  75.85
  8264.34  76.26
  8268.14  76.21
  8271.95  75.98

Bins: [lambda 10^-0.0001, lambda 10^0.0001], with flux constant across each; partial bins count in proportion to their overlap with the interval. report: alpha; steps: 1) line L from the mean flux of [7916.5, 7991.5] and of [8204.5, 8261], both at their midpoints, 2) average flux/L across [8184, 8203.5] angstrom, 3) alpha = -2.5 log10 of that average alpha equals 0.16 mag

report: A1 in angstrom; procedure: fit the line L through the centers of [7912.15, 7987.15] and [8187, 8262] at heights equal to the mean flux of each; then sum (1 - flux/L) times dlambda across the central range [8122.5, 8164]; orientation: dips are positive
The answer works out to -4.6 angstrom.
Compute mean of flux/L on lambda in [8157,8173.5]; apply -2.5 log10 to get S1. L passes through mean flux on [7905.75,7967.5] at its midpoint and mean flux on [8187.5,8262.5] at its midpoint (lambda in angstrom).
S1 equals -0.091 mag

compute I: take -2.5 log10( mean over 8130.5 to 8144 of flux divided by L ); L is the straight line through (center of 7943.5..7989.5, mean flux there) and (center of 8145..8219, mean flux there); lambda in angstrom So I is -0.12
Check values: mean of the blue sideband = 62.5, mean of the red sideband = 71.2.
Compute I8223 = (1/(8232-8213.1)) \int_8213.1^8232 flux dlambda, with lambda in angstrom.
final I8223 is 75.1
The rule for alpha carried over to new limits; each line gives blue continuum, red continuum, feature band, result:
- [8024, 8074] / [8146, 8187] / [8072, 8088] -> -0.03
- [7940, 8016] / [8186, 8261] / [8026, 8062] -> -0.06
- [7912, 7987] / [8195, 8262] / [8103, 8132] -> -0.10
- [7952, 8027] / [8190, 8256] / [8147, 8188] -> -0.04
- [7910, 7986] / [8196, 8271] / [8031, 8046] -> -0.06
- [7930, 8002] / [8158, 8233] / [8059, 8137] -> -0.10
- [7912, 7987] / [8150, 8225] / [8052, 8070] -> -0.09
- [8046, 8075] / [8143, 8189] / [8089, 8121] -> -0.03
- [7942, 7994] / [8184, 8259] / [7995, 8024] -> -0.03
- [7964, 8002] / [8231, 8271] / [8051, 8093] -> -0.07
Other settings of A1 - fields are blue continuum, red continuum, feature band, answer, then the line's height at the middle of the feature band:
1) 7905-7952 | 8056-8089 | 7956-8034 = 0.2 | 65.1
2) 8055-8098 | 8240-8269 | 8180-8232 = 3.9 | 75.1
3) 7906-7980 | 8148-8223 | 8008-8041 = -1.9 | 64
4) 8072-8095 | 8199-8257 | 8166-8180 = 0.0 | 73.9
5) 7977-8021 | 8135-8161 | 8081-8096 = -0.3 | 72.2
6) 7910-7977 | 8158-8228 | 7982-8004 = -0.6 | 62.5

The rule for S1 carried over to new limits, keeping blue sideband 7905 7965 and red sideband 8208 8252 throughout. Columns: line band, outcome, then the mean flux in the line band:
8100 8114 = -0.09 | 74.5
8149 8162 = -0.07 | 76.5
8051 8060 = -0.08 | 71.1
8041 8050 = -0.07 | 69.9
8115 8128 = -0.09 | 75.7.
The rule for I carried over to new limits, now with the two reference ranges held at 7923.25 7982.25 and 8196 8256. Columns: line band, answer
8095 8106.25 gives -0.09 mag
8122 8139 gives -0.11 mag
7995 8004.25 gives -0.02 mag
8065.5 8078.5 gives -0.08 mag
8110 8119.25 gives -0.09 mag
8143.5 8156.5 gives -0.10 mag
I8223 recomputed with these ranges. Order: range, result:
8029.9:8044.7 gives 68.9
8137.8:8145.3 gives 77.4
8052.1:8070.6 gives 71.4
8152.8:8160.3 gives 76.4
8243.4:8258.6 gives 75.7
